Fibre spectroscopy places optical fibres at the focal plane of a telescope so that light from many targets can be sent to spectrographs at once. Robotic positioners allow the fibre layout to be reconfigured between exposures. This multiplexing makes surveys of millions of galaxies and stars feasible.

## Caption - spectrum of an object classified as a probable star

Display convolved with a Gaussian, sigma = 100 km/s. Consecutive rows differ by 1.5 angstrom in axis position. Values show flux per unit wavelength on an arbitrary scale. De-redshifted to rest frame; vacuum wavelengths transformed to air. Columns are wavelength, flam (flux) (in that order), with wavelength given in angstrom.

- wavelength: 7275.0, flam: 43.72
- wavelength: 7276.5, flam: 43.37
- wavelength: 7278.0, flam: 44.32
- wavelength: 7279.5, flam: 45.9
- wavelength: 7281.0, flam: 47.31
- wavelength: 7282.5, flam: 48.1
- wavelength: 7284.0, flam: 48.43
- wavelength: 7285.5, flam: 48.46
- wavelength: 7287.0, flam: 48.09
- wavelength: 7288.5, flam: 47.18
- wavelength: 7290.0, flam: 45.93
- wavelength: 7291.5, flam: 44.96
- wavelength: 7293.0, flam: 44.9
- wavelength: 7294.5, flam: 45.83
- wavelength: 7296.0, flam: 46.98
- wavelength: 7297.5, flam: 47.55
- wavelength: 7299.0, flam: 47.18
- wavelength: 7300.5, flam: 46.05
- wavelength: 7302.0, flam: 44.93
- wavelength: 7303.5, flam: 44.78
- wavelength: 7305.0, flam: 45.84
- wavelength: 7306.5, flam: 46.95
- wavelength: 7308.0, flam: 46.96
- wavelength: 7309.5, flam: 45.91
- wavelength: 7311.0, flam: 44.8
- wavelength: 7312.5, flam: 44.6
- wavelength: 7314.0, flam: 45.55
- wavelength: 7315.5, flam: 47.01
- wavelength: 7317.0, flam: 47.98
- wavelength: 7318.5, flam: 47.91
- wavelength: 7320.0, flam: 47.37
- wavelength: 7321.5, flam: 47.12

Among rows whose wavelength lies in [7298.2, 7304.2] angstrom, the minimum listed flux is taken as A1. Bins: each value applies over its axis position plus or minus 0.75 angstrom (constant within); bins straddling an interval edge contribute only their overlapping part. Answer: 44.78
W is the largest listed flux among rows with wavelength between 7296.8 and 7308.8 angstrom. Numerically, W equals 47.55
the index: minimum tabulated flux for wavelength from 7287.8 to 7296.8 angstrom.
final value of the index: 44.9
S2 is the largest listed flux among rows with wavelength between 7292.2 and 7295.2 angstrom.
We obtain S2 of 45.83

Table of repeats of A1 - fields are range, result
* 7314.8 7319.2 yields 47.01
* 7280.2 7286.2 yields 47.31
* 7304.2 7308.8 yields 45.84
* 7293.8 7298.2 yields 45.83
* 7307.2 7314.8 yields 44.6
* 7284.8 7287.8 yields 48.09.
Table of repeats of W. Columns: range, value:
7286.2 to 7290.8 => 48.09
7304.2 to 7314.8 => 46.96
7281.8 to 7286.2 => 48.46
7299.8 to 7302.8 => 46.05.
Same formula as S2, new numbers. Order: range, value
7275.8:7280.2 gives 45.9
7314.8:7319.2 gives 47.98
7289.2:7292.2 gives 45.93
